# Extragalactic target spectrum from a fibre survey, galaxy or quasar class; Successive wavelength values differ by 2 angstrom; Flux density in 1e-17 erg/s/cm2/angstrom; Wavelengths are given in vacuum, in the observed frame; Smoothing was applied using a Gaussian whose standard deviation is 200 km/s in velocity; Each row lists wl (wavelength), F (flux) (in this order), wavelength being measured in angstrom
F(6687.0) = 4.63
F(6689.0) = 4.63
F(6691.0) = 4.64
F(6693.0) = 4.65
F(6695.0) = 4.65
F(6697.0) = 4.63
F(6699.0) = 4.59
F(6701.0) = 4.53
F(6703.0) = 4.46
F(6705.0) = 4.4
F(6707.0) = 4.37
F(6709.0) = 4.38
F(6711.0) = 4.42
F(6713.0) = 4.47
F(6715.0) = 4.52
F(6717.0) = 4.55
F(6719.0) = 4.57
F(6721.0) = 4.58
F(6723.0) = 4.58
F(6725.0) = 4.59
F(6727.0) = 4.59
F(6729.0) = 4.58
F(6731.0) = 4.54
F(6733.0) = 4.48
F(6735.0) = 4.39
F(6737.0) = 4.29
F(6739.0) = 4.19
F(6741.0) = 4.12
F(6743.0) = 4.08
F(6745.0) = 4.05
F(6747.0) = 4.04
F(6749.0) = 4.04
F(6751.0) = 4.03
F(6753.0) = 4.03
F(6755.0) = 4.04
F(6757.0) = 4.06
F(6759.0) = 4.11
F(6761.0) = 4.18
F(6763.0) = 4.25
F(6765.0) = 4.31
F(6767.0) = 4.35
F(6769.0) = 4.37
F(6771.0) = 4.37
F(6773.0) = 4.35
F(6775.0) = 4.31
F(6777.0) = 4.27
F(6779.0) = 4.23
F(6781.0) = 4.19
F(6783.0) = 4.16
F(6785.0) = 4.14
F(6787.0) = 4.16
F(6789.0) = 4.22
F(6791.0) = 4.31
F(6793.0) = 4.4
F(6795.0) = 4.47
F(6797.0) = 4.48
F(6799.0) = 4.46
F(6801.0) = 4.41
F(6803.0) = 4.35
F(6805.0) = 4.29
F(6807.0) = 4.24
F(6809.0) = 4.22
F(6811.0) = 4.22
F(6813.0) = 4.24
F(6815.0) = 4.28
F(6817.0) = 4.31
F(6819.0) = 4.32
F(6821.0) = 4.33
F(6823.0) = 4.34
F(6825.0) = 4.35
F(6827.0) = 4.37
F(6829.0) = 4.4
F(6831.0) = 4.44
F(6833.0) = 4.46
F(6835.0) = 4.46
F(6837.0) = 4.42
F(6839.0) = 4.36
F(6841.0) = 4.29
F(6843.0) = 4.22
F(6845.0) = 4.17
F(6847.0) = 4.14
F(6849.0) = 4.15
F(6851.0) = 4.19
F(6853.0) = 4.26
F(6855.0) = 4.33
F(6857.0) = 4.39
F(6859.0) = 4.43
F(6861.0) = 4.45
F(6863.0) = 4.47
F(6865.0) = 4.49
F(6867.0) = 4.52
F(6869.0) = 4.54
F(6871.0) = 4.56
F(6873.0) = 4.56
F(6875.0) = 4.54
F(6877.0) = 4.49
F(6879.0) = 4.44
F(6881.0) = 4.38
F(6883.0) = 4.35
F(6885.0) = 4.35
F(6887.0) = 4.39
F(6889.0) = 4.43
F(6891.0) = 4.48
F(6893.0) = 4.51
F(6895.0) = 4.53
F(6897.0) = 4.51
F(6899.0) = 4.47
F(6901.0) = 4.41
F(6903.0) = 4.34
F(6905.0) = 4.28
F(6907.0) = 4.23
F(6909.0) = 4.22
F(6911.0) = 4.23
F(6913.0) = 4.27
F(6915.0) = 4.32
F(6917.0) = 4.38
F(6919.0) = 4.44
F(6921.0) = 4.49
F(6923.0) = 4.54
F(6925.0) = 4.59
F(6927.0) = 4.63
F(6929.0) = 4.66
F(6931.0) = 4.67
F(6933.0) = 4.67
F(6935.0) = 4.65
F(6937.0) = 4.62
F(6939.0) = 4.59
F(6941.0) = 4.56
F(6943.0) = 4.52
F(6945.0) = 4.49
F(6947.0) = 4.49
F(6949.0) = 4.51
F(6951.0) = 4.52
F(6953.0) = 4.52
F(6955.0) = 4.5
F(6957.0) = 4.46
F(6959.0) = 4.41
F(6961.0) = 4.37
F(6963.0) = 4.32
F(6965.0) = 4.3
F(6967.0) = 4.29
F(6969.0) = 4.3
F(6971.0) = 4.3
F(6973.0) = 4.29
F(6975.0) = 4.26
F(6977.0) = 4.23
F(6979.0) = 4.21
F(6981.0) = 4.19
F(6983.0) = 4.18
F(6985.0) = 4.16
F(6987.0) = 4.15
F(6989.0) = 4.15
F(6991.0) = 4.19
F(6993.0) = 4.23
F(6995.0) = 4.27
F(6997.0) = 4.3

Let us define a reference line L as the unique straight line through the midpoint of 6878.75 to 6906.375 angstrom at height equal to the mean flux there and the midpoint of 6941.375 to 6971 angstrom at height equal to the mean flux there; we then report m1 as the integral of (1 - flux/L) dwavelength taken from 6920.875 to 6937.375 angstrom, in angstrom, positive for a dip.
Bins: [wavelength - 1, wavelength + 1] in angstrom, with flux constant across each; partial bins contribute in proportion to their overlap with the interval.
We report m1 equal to -0.7 angstrom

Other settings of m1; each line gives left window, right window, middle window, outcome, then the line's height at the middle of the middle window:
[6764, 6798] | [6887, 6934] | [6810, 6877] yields 0.08 angstrom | 4.37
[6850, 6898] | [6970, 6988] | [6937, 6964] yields -1.31 angstrom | 4.28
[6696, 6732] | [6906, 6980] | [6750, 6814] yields 3.38 angstrom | 4.49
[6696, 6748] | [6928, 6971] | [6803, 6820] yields 0.69 angstrom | 4.45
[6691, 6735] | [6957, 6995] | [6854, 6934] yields -1.98 angstrom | 4.34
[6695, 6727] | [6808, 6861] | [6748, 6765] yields 1.29 angstrom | 4.44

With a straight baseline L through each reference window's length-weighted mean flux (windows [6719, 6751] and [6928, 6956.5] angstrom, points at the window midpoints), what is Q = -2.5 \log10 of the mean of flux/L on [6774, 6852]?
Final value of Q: 0.03 mag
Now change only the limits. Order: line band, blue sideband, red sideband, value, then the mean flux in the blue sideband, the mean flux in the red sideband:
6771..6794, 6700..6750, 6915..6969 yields 0.042 mag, 4.39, 4.5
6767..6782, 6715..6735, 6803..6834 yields 0.032 mag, 4.55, 4.32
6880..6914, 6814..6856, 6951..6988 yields -0.016 mag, 4.31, 4.31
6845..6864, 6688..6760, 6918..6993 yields 0.024 mag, 4.39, 4.41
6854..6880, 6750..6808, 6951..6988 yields -0.048 mag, 4.26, 4.31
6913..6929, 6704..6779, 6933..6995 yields -0.030 mag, 4.32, 4.37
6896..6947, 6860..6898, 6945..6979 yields -0.012 mag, 4.47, 4.38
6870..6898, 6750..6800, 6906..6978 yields -0.023 mag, 4.25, 4.44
